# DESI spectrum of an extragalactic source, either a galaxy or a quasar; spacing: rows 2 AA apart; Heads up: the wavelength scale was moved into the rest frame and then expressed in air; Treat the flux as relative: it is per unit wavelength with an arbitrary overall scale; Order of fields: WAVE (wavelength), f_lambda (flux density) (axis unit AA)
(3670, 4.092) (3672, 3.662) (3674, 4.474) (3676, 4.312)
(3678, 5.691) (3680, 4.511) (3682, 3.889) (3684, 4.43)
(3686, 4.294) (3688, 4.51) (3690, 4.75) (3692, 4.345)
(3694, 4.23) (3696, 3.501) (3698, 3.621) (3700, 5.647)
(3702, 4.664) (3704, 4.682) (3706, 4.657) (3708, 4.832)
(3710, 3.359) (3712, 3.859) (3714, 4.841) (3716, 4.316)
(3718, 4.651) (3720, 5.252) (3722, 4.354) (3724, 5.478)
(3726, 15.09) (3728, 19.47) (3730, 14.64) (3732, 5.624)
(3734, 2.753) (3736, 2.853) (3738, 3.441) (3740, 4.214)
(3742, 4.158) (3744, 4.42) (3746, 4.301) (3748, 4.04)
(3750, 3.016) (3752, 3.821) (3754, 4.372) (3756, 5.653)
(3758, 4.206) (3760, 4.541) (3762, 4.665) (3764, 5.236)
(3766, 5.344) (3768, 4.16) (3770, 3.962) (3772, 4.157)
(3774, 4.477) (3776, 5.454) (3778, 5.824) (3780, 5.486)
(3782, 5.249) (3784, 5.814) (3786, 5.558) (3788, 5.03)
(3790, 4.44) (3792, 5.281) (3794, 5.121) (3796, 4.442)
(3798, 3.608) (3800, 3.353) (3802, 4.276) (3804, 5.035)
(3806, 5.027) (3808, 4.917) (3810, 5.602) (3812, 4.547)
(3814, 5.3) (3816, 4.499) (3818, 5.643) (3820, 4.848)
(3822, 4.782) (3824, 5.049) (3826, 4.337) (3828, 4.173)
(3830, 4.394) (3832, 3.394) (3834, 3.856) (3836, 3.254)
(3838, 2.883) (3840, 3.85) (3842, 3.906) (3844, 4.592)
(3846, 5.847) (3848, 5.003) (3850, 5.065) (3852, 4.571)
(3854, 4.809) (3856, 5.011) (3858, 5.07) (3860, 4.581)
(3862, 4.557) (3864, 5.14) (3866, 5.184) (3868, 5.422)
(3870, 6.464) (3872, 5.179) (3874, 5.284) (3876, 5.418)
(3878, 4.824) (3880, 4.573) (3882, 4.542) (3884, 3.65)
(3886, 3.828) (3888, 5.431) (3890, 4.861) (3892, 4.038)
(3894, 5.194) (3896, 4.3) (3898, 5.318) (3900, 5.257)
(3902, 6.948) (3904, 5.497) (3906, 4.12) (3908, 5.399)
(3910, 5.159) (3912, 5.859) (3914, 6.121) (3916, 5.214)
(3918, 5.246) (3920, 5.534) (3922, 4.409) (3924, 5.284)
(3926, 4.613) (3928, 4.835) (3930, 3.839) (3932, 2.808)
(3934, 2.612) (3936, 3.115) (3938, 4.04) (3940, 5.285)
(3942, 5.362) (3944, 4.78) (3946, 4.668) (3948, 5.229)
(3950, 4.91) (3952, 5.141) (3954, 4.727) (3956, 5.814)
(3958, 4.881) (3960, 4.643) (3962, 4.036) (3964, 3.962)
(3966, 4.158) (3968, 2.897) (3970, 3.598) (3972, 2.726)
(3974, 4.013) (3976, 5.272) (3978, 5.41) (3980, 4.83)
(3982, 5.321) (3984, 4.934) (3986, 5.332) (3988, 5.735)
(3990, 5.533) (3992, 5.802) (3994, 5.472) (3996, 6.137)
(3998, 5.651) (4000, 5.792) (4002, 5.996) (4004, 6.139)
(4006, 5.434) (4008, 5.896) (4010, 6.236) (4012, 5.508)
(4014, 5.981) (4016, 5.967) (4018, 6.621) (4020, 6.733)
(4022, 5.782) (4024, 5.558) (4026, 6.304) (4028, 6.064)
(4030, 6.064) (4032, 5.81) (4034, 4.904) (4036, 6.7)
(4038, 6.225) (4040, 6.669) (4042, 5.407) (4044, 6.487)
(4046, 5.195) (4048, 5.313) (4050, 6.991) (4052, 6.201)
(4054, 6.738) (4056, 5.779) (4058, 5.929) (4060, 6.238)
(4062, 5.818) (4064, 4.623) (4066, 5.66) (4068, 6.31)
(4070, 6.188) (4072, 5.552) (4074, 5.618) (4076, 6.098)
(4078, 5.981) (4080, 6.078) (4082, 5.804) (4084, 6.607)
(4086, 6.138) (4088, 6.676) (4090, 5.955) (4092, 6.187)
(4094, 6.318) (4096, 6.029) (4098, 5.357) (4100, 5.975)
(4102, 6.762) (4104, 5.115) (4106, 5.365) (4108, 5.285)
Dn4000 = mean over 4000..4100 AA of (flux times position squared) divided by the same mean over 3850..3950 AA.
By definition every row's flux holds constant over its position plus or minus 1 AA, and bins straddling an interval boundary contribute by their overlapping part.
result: 1.33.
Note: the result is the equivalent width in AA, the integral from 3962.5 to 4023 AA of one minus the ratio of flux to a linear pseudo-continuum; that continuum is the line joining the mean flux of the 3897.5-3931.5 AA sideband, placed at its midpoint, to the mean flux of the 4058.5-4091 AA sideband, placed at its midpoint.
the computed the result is 3.1 AA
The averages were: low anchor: 5.18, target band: 5.29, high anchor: 5.96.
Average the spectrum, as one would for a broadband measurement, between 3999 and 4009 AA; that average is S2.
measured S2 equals 5.85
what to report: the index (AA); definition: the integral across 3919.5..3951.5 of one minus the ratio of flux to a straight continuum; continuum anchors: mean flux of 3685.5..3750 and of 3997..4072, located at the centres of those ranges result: 7.4 AA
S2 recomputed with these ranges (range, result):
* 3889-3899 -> 4.74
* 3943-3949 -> 4.89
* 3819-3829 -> 4.64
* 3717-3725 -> 4.93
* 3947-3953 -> 5.09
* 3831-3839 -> 3.35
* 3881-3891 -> 4.46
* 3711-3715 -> 4.35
